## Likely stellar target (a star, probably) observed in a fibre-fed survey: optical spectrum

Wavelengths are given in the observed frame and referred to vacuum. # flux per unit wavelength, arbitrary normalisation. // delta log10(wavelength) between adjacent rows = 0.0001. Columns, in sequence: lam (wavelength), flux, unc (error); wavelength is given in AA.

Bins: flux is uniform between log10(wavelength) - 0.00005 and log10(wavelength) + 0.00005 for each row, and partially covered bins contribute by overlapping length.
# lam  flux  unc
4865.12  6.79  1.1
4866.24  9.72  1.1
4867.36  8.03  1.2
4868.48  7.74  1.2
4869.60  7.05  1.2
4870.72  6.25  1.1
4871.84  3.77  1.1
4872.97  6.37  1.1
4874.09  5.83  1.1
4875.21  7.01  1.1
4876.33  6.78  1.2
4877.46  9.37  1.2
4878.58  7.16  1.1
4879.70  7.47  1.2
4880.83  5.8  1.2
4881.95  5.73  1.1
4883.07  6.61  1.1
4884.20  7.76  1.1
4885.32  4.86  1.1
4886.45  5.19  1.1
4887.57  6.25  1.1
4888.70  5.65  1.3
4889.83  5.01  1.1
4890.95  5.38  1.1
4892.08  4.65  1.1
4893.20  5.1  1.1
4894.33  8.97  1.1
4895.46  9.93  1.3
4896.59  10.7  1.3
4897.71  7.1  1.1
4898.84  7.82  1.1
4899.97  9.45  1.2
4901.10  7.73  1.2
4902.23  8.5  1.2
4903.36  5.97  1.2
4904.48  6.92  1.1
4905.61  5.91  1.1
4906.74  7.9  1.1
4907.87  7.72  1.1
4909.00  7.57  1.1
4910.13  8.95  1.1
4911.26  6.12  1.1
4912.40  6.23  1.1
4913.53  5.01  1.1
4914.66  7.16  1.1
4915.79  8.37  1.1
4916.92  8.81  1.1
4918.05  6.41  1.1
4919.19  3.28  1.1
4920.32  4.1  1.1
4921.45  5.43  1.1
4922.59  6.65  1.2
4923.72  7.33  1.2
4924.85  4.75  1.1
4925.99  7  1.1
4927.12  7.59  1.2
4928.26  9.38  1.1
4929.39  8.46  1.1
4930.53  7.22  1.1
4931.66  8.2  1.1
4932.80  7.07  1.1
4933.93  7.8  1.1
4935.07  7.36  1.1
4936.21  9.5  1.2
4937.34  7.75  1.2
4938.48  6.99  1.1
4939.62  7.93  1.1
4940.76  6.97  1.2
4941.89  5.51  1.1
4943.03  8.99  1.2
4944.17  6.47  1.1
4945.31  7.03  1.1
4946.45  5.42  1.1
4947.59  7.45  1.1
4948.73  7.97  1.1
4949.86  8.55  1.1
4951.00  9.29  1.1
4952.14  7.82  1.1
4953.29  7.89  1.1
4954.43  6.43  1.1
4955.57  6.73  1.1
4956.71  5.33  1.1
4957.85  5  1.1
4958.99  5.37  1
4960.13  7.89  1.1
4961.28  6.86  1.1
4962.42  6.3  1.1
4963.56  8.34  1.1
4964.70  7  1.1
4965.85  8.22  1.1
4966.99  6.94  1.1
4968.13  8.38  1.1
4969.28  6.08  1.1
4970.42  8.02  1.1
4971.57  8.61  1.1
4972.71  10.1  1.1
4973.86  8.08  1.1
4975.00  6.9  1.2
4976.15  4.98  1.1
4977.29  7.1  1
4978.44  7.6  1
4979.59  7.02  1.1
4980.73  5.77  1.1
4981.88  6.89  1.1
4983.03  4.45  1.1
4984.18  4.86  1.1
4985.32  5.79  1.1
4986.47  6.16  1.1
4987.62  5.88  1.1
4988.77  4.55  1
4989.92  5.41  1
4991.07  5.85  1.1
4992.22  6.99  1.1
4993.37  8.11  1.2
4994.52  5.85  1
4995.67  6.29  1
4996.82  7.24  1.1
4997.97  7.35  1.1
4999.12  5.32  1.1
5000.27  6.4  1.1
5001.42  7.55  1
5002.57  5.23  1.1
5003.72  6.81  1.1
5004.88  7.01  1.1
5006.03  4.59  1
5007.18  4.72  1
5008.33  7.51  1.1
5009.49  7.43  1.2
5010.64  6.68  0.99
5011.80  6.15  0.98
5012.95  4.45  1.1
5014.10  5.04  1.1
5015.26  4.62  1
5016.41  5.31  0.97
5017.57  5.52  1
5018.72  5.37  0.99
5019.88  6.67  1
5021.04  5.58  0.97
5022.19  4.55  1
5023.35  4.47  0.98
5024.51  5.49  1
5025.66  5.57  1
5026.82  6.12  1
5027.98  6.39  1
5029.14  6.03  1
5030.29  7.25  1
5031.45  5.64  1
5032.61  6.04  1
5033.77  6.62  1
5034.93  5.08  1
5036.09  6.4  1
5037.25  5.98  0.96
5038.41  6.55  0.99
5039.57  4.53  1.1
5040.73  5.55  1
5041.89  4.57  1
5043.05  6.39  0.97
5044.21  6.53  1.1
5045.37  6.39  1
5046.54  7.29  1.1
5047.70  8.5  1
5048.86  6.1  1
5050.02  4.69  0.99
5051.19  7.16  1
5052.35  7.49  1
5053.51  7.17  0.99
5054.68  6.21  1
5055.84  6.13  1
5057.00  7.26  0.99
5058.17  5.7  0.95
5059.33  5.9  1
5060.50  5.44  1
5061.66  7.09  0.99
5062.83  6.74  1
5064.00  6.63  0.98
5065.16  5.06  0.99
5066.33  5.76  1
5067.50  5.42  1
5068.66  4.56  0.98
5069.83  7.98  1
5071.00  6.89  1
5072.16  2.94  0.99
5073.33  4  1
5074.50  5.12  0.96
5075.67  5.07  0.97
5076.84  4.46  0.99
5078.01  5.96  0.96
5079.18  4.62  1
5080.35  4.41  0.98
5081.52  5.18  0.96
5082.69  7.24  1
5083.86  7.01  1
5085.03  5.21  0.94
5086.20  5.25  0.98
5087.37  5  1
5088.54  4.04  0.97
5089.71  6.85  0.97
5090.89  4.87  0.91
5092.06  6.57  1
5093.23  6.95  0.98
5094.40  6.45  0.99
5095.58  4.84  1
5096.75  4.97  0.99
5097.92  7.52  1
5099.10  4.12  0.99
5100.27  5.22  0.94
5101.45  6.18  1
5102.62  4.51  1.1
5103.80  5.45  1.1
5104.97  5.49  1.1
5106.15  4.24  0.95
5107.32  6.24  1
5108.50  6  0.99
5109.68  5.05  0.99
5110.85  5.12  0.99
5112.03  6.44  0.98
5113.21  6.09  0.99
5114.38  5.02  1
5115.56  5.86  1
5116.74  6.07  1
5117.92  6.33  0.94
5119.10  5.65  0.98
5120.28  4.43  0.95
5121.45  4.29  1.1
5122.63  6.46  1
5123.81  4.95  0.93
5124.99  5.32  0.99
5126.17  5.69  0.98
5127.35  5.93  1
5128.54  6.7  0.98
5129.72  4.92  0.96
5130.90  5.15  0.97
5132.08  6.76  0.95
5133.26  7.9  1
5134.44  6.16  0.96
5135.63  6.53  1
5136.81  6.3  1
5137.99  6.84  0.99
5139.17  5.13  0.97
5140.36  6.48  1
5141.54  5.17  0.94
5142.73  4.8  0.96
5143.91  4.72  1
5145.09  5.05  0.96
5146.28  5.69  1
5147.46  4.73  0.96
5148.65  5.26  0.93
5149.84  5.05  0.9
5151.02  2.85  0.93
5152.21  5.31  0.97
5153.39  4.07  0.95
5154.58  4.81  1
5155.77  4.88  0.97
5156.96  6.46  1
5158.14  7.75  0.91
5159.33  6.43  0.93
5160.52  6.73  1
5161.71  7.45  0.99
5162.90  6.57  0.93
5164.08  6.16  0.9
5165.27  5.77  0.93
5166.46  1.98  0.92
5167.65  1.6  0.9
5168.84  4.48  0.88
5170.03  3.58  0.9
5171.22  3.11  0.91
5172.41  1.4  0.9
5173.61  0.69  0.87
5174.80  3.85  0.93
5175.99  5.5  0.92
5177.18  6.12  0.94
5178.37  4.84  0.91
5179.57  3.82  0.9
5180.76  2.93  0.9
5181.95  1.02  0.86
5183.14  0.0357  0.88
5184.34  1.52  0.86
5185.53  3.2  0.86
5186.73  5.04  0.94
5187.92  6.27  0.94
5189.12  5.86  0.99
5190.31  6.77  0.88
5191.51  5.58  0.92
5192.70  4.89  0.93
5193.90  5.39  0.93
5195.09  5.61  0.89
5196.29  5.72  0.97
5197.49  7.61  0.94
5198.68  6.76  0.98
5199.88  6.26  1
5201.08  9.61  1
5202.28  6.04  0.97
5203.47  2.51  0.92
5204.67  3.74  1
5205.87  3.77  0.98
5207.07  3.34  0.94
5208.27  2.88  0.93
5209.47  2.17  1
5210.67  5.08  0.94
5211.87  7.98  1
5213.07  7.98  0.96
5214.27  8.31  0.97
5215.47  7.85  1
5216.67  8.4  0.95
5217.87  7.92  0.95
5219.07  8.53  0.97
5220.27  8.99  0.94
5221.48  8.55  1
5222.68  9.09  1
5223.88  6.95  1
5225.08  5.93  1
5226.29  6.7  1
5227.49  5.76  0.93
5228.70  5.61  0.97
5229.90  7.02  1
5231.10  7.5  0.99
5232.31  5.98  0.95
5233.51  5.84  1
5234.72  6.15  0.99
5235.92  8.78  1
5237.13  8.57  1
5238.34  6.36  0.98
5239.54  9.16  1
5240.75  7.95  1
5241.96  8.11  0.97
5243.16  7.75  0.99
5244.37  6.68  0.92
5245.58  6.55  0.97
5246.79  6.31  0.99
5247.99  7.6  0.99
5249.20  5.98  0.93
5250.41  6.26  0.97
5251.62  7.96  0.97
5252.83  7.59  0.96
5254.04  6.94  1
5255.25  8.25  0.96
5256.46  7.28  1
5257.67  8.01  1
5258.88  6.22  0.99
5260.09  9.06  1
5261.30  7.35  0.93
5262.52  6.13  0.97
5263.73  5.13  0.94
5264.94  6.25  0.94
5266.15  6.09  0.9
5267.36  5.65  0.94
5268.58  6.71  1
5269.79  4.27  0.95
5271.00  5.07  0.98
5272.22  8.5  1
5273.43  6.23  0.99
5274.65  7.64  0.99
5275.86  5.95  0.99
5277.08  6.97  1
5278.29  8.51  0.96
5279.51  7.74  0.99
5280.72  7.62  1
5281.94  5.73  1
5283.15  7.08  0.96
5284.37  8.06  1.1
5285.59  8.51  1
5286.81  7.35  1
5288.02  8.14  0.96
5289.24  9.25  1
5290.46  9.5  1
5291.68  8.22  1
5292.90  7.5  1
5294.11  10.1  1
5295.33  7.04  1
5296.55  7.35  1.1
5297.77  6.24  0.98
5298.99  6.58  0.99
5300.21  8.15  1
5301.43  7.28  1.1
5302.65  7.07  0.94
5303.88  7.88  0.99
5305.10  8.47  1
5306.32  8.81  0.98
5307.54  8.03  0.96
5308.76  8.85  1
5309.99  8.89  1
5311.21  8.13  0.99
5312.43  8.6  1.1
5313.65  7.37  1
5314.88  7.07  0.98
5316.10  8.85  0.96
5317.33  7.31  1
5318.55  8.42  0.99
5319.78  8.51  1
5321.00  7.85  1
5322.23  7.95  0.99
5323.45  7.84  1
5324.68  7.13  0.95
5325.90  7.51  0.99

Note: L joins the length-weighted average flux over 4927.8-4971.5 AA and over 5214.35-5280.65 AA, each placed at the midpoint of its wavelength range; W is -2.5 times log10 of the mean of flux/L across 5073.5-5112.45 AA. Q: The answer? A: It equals 0.304 mag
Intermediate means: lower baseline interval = 7.37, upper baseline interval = 7.13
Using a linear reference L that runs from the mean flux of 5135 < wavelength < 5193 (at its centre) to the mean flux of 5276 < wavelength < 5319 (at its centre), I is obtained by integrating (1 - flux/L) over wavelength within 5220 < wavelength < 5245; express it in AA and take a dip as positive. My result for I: -3.7 AA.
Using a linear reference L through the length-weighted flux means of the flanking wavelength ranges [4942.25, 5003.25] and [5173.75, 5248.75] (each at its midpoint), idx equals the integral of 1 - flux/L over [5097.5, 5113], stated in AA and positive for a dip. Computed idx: 2.13 AA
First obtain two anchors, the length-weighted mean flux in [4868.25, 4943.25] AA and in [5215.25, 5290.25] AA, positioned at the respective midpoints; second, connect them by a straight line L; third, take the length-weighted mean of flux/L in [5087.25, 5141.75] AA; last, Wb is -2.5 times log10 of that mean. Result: 0.24 mag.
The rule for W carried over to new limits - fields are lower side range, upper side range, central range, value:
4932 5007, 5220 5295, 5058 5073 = 0.20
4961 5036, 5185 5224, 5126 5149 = 0.08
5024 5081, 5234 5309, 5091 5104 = 0.10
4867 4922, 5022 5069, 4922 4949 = -0.12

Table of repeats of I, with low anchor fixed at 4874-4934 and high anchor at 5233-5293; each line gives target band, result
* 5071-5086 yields 4.0 AA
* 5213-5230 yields -0.9 AA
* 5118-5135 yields 3.2 AA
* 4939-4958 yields -0.5 AA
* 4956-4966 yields 0.5 AA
